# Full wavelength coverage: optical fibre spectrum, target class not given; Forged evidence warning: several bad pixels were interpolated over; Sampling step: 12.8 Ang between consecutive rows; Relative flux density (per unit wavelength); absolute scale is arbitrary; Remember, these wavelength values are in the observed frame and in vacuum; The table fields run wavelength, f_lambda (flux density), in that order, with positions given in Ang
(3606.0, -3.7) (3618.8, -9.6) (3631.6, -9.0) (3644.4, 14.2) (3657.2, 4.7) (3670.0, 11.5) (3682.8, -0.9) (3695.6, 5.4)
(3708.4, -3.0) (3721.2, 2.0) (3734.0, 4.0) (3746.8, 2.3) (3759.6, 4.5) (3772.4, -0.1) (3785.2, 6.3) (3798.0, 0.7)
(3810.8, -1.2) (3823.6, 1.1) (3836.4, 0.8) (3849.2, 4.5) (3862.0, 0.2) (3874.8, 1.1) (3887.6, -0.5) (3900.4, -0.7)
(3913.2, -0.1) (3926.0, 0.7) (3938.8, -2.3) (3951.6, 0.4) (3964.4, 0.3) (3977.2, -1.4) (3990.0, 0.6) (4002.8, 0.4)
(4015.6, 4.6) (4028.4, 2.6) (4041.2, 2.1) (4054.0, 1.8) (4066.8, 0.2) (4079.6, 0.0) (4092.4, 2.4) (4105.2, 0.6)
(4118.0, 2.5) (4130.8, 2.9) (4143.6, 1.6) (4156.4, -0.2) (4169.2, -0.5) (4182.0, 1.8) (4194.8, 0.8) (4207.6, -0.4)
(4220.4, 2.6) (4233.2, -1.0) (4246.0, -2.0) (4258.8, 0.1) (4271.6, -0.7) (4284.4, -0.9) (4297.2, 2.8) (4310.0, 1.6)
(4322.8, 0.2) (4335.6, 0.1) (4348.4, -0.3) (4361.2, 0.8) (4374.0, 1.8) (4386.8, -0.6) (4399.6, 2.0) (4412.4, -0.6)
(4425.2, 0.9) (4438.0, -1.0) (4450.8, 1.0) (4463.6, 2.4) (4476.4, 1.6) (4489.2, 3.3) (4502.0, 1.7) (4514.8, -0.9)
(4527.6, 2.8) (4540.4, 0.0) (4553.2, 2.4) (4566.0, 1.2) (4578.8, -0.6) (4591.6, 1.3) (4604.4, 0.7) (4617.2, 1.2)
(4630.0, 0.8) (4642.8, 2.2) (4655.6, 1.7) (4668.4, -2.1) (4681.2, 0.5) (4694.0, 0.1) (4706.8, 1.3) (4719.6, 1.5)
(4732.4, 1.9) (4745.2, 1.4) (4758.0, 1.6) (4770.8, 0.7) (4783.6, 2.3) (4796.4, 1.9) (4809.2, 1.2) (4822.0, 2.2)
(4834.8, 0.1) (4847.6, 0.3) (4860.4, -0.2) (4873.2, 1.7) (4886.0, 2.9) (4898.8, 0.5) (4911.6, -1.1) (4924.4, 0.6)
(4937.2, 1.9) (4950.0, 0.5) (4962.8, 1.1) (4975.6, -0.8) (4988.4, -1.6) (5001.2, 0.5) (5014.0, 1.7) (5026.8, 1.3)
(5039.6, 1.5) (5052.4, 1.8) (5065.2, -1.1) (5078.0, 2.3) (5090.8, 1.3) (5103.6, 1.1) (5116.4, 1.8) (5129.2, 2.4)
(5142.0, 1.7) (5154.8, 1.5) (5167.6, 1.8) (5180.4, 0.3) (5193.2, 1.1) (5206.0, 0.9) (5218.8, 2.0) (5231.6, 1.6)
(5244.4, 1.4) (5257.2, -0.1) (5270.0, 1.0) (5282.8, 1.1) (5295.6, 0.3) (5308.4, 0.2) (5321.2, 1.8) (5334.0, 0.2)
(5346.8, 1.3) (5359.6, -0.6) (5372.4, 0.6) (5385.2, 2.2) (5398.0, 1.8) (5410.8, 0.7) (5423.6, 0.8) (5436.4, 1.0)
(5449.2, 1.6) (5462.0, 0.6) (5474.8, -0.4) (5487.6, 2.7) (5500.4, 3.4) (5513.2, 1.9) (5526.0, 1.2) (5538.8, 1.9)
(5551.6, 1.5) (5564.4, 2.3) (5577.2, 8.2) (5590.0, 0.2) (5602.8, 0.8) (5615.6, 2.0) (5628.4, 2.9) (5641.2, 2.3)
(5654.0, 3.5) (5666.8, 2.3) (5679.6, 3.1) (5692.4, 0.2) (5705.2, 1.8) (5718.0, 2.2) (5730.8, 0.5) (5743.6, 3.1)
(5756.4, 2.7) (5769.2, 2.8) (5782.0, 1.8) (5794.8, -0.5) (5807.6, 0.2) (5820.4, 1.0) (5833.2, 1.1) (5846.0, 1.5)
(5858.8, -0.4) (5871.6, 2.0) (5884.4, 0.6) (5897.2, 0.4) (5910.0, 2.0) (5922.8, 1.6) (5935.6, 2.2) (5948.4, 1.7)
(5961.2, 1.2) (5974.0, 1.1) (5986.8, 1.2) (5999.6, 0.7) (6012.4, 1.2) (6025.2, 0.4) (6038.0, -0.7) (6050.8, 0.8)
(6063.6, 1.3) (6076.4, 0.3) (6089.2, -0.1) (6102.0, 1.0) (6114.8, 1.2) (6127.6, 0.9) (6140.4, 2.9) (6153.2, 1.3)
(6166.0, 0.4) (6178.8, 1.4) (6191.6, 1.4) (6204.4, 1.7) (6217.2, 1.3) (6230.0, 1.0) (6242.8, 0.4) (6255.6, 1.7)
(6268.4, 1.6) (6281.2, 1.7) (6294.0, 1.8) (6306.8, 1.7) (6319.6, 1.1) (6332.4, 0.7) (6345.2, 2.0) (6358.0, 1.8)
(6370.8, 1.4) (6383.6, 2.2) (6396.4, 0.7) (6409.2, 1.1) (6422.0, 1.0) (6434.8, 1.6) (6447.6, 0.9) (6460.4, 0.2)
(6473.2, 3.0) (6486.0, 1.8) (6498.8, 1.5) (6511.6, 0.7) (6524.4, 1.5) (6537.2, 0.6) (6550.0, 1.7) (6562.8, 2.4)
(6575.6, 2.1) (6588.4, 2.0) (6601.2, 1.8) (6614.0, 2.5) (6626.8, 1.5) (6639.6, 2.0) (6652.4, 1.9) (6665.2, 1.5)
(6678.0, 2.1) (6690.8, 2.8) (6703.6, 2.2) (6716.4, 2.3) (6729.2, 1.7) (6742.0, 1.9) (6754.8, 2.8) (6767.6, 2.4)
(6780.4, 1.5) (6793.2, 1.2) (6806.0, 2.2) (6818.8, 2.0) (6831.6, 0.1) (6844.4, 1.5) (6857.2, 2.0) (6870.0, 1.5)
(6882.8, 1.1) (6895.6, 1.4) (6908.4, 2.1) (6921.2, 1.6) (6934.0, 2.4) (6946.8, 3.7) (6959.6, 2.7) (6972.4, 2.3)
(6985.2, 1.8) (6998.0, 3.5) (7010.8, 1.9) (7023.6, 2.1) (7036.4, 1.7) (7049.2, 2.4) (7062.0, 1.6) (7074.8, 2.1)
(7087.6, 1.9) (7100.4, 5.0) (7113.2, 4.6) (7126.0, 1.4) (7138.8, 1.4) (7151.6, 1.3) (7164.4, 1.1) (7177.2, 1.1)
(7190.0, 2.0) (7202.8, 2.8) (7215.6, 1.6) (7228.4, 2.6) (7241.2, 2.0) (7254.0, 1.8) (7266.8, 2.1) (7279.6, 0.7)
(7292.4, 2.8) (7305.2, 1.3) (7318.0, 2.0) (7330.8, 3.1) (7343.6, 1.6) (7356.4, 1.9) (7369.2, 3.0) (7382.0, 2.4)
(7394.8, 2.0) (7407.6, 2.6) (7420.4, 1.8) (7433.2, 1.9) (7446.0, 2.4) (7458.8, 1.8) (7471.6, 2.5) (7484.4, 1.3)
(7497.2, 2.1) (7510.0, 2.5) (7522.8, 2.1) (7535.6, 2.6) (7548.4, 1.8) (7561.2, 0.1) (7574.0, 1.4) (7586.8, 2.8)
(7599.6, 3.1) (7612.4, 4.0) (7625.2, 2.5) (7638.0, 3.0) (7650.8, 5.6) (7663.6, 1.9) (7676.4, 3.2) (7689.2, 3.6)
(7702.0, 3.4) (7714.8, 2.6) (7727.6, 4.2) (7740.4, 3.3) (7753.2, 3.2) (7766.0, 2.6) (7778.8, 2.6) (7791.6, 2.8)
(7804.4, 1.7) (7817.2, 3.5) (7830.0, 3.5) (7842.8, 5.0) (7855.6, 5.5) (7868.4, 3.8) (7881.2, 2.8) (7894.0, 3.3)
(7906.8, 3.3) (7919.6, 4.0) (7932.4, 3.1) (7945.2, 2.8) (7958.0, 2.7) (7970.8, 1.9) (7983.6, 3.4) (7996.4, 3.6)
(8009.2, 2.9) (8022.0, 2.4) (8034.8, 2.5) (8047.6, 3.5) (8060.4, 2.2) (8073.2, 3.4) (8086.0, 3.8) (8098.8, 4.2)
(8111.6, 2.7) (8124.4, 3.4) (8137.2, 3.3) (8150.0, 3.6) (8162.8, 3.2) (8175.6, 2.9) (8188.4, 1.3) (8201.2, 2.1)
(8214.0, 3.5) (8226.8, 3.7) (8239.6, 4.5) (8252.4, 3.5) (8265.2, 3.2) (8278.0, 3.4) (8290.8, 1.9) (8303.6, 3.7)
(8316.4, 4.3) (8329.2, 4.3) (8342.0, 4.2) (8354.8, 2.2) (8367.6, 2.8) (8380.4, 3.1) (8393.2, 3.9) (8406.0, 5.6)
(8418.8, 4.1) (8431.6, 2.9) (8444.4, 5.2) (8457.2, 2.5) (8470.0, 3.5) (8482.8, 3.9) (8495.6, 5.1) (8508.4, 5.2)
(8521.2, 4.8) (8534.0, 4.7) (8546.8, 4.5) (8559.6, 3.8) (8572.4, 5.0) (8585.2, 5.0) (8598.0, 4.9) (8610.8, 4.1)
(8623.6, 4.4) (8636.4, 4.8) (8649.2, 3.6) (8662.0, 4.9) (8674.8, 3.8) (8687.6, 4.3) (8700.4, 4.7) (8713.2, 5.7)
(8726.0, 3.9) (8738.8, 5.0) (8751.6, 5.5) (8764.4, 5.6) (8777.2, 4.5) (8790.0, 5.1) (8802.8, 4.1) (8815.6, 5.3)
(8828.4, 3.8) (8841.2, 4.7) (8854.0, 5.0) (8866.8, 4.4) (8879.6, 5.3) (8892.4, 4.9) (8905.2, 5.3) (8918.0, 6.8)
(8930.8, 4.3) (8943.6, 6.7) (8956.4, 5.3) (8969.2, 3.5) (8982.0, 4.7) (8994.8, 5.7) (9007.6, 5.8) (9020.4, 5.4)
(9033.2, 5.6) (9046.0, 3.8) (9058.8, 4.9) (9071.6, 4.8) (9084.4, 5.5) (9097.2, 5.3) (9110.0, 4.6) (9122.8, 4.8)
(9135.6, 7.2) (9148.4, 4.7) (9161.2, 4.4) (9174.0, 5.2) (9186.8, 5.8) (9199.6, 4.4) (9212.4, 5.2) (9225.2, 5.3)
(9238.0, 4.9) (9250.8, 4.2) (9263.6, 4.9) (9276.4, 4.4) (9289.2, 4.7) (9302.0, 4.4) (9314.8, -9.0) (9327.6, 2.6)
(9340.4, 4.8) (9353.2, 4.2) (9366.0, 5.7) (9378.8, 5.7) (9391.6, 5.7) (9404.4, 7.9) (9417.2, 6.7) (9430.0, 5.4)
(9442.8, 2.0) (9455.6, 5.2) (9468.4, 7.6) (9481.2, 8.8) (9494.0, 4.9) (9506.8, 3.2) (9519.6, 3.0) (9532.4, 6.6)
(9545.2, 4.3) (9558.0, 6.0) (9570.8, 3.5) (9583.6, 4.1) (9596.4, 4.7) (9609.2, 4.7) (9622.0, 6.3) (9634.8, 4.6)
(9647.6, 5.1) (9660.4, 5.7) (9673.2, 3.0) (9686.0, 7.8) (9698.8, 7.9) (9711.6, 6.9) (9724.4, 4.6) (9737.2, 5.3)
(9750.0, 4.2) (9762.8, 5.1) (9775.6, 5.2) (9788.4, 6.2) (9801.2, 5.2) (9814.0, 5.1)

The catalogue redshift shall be 0.904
